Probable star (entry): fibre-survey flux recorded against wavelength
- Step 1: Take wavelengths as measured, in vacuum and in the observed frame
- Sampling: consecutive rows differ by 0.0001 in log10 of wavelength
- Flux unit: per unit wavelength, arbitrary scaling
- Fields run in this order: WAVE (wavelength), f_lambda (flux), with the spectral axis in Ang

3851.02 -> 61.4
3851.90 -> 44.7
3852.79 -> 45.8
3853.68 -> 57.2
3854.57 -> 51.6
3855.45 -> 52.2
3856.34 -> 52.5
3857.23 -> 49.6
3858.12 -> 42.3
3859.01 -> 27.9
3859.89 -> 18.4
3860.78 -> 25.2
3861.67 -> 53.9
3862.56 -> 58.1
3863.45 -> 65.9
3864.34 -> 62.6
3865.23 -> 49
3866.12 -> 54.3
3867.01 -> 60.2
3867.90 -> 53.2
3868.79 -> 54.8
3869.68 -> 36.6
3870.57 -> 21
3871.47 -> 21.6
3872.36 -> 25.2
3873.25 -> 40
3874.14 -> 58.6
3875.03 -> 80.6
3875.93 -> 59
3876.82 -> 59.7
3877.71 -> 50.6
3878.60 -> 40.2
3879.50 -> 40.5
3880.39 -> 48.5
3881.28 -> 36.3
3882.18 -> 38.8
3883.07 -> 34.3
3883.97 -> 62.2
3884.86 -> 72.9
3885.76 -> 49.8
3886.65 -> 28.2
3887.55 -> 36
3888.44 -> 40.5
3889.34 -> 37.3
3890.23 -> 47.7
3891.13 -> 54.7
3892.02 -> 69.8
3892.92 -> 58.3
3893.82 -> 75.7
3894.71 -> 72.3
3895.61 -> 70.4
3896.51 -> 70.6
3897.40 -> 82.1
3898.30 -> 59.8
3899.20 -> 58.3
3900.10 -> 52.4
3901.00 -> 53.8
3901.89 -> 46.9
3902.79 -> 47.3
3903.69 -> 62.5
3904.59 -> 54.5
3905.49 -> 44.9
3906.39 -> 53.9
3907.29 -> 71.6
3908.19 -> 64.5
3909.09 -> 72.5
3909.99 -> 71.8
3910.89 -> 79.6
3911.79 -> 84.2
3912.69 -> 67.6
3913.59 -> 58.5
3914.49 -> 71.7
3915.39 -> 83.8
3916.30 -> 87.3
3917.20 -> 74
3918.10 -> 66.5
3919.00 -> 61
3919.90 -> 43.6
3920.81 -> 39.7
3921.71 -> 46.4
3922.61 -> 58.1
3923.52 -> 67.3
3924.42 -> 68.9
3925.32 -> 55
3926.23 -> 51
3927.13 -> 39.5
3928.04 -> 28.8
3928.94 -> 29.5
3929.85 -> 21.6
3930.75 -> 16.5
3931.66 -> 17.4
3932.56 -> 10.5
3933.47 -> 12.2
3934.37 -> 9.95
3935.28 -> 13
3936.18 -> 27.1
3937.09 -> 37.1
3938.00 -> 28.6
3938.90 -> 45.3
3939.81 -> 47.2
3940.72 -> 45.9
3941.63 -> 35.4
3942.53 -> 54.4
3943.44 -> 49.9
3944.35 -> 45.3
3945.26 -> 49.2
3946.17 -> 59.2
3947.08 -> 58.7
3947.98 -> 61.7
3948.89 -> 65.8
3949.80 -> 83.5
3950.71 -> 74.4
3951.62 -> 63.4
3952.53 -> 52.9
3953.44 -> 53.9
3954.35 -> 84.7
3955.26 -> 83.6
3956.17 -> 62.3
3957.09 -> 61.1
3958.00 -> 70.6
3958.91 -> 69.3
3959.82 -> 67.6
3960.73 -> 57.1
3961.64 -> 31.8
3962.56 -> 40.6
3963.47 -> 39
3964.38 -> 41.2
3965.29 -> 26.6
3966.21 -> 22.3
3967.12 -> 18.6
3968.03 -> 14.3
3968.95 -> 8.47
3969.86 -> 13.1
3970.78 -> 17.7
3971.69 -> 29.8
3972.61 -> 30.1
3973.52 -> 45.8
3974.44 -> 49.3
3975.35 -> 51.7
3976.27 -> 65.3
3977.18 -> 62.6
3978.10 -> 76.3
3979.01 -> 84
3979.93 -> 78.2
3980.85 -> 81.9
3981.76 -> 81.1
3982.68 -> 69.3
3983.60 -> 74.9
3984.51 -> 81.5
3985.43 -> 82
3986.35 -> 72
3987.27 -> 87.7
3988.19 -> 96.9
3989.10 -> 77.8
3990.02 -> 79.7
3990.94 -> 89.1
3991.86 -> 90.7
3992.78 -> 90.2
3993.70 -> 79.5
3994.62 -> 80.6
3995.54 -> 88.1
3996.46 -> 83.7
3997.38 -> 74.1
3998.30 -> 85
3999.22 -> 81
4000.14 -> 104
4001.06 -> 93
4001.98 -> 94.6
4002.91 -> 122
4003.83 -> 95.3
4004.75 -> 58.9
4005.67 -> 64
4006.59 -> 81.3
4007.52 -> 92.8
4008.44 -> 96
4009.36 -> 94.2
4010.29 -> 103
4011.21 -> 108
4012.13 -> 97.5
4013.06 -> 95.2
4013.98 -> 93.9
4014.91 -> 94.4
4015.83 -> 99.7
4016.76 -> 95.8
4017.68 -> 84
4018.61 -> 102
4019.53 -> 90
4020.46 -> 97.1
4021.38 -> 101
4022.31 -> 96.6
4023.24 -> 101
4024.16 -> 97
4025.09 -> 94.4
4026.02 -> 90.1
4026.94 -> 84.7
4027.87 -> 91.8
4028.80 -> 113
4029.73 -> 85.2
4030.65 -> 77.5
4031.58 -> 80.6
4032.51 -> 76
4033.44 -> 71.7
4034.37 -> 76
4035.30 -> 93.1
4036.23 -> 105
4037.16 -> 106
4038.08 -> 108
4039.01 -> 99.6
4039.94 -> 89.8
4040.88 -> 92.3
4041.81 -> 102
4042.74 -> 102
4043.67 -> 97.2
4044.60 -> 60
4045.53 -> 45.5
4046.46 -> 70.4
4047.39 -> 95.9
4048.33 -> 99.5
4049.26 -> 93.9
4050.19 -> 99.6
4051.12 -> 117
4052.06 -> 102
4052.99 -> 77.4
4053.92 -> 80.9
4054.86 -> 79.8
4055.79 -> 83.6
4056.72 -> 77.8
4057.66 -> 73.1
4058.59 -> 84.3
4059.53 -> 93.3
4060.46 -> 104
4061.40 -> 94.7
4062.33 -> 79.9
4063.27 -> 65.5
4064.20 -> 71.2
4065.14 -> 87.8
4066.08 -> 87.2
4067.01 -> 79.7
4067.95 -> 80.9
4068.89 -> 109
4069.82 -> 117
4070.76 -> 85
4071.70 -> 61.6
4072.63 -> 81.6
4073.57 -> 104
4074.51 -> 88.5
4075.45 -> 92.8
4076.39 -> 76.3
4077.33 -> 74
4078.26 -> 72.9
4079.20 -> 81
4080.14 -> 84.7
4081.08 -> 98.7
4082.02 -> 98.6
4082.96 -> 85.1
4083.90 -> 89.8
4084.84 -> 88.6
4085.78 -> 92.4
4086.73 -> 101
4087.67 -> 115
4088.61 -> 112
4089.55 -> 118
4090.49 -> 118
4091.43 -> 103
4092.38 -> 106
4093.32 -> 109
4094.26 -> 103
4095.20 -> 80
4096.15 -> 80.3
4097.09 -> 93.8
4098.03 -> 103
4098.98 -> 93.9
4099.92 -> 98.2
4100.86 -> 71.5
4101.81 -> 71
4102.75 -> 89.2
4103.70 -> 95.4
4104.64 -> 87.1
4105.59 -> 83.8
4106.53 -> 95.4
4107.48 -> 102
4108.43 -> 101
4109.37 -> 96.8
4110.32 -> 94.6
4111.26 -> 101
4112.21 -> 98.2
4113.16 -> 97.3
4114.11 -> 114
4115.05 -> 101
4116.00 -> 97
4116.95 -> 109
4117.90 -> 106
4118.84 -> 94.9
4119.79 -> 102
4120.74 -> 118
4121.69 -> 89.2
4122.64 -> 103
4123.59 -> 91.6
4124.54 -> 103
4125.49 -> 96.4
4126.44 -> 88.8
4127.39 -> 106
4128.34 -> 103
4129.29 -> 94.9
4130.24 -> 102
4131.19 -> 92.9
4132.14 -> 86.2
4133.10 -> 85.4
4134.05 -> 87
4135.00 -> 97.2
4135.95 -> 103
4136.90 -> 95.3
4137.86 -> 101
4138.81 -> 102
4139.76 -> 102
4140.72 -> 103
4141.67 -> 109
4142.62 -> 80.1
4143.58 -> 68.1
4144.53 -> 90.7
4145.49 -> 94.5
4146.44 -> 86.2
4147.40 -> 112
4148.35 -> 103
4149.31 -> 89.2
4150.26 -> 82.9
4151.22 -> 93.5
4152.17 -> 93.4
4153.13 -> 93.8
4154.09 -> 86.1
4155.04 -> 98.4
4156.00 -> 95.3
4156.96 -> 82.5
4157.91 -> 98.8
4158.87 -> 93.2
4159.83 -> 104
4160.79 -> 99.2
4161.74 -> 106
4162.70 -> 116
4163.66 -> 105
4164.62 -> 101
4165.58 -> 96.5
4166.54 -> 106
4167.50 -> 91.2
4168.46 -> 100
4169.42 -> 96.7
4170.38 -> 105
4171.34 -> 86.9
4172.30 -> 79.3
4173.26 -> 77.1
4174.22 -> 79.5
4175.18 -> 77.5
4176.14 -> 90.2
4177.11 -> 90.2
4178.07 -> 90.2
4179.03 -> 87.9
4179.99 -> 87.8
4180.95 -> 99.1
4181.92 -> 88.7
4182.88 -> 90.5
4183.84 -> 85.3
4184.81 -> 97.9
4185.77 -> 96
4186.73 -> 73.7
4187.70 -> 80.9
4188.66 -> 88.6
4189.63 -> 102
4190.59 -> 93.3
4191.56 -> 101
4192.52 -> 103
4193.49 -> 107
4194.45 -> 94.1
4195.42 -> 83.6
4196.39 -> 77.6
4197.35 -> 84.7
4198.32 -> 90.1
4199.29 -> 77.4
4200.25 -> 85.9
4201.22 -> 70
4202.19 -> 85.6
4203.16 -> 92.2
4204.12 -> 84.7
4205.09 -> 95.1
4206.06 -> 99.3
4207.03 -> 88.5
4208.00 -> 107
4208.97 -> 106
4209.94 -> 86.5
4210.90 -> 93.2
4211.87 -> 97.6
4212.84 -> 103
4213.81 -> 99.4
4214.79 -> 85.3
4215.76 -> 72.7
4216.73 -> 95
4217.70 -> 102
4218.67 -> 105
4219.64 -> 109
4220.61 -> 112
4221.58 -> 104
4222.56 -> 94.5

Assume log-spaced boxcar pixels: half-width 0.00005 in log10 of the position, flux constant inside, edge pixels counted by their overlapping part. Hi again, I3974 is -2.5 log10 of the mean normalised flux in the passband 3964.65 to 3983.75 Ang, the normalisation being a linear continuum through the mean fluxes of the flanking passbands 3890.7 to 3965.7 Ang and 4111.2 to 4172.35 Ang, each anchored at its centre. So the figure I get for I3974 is 0.33 mag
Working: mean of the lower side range 54.3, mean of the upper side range 97.2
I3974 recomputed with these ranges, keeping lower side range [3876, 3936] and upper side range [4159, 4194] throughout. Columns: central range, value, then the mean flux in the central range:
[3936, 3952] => 0.12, 52.2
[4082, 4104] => -0.19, 96.4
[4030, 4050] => -0.20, 87.9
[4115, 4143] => -0.14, 98.3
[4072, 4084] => -0.10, 86.4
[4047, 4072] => -0.17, 88.3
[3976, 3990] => -0.22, 78.4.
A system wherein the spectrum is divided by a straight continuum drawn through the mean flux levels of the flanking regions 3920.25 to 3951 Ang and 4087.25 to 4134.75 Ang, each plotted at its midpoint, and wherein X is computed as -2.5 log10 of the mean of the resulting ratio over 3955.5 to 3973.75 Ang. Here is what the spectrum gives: 0.30 mag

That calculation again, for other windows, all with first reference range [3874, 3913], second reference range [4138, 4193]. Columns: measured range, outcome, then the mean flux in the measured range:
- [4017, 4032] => -0.24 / 93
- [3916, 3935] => 0.40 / 42.4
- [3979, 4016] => -0.22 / 87.2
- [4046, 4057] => -0.15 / 90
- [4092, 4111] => -0.10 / 92.8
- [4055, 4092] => -0.11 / 90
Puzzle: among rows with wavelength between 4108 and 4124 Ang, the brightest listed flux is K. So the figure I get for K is 118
